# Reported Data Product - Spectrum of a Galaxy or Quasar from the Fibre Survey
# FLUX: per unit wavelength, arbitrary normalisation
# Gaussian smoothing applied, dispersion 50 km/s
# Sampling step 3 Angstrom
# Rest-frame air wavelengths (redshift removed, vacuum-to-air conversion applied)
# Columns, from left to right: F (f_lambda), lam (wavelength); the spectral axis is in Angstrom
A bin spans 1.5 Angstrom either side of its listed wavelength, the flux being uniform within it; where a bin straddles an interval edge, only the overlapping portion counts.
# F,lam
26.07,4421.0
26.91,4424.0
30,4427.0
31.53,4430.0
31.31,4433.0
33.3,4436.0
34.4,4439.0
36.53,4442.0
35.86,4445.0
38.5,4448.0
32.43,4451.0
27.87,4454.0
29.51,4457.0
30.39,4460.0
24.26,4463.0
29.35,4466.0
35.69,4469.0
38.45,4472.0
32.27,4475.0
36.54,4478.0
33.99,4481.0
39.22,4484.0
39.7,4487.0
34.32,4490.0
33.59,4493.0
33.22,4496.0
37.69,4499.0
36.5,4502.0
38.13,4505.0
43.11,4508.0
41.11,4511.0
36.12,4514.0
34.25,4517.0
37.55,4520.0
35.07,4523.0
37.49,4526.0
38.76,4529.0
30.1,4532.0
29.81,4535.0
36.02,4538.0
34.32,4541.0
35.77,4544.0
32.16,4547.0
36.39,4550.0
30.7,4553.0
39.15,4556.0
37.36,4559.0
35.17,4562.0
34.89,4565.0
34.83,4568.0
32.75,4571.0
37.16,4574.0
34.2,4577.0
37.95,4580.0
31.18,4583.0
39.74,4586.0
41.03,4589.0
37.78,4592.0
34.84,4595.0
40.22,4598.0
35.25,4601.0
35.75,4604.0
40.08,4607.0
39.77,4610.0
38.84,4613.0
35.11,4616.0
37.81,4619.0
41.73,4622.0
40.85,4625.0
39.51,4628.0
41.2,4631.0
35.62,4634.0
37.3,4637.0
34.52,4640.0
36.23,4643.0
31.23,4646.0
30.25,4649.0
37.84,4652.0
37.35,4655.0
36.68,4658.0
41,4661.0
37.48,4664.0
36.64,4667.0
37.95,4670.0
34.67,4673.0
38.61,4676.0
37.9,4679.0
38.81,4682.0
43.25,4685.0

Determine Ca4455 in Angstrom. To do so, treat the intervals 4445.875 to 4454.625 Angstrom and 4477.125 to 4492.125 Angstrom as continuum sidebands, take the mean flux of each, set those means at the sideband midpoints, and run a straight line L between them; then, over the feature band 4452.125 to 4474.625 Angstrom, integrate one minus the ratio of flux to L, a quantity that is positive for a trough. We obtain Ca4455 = 2.55 Angstrom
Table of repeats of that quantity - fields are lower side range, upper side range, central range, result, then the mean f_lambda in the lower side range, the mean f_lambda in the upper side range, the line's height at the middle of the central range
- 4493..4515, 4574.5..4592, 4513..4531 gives 0.6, 37.7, 36.9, 37.5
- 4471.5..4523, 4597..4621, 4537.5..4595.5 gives 2.7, 36.7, 37.9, 37.4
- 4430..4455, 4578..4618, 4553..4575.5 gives 0.7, 33.8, 37.5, 36.7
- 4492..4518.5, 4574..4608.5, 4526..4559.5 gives 2.2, 37.1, 37.1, 37.1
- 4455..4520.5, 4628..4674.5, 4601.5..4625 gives -1.5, 35.1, 36.5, 36.2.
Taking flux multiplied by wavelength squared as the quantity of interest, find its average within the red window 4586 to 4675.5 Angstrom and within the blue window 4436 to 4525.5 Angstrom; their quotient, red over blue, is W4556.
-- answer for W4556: 1.1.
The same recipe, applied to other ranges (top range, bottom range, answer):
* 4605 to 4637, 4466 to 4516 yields 1.13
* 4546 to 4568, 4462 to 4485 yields 1.08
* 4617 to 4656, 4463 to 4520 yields 1.09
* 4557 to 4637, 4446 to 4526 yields 1.12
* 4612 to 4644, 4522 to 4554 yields 1.16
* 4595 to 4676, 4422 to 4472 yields 1.27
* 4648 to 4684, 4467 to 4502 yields 1.13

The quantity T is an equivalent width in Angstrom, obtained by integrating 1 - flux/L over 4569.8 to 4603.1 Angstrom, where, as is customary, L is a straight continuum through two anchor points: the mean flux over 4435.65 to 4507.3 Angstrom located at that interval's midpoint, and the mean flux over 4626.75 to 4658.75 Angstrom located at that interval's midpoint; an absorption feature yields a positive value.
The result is -1.0 Angstrom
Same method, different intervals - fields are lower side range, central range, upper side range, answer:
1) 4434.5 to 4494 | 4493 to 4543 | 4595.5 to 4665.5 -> -1.7 Angstrom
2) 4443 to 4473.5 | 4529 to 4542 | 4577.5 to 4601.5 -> 0.7 Angstrom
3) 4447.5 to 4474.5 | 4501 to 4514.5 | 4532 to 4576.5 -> -2.5 Angstrom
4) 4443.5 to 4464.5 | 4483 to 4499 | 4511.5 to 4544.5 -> -1.4 Angstrom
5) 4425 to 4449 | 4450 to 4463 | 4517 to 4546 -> 1.8 Angstrom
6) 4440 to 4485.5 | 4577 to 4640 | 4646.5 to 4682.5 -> -3.5 Angstrom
